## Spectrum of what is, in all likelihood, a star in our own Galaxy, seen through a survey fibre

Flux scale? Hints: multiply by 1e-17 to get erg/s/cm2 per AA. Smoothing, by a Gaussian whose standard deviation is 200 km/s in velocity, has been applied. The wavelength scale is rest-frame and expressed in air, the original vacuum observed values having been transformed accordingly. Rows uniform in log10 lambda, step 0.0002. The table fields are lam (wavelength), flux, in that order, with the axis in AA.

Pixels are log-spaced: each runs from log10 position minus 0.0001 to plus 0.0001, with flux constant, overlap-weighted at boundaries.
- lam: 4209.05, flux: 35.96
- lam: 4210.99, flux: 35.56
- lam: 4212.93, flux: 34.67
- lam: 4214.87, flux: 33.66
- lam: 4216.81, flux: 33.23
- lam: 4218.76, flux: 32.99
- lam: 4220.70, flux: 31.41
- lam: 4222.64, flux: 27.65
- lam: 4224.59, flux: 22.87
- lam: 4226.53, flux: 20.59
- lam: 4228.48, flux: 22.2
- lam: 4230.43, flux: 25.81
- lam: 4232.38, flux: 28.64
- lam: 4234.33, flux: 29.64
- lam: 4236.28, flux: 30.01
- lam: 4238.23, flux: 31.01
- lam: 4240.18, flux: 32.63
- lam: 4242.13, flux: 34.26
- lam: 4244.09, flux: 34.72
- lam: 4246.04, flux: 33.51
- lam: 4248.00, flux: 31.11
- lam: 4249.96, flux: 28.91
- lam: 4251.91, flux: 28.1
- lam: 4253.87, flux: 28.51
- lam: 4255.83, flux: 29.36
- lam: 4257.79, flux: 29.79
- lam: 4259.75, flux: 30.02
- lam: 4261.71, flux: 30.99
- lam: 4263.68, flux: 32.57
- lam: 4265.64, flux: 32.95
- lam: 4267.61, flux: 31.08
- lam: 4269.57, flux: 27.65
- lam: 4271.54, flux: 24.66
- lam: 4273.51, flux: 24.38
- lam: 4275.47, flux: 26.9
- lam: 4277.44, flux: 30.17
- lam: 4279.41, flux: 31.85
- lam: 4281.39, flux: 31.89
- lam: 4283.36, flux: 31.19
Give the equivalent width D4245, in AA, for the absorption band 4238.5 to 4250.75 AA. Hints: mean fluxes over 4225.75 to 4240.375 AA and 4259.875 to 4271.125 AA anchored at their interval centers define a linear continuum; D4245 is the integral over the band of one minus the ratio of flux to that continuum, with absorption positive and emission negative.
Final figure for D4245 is -1.7 AA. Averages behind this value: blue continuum 27.4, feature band 32.5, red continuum 30.6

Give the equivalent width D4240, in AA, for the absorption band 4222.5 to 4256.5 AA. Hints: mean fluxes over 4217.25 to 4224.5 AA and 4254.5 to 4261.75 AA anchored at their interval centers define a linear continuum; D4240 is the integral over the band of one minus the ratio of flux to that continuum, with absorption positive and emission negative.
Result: 1.1 AA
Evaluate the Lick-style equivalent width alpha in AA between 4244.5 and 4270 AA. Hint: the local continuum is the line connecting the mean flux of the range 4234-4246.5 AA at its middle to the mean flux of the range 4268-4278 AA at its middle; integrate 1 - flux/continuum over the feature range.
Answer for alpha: -0.9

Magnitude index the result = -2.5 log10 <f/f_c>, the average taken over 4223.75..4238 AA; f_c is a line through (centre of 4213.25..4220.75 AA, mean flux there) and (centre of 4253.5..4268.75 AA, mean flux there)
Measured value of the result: 0.24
